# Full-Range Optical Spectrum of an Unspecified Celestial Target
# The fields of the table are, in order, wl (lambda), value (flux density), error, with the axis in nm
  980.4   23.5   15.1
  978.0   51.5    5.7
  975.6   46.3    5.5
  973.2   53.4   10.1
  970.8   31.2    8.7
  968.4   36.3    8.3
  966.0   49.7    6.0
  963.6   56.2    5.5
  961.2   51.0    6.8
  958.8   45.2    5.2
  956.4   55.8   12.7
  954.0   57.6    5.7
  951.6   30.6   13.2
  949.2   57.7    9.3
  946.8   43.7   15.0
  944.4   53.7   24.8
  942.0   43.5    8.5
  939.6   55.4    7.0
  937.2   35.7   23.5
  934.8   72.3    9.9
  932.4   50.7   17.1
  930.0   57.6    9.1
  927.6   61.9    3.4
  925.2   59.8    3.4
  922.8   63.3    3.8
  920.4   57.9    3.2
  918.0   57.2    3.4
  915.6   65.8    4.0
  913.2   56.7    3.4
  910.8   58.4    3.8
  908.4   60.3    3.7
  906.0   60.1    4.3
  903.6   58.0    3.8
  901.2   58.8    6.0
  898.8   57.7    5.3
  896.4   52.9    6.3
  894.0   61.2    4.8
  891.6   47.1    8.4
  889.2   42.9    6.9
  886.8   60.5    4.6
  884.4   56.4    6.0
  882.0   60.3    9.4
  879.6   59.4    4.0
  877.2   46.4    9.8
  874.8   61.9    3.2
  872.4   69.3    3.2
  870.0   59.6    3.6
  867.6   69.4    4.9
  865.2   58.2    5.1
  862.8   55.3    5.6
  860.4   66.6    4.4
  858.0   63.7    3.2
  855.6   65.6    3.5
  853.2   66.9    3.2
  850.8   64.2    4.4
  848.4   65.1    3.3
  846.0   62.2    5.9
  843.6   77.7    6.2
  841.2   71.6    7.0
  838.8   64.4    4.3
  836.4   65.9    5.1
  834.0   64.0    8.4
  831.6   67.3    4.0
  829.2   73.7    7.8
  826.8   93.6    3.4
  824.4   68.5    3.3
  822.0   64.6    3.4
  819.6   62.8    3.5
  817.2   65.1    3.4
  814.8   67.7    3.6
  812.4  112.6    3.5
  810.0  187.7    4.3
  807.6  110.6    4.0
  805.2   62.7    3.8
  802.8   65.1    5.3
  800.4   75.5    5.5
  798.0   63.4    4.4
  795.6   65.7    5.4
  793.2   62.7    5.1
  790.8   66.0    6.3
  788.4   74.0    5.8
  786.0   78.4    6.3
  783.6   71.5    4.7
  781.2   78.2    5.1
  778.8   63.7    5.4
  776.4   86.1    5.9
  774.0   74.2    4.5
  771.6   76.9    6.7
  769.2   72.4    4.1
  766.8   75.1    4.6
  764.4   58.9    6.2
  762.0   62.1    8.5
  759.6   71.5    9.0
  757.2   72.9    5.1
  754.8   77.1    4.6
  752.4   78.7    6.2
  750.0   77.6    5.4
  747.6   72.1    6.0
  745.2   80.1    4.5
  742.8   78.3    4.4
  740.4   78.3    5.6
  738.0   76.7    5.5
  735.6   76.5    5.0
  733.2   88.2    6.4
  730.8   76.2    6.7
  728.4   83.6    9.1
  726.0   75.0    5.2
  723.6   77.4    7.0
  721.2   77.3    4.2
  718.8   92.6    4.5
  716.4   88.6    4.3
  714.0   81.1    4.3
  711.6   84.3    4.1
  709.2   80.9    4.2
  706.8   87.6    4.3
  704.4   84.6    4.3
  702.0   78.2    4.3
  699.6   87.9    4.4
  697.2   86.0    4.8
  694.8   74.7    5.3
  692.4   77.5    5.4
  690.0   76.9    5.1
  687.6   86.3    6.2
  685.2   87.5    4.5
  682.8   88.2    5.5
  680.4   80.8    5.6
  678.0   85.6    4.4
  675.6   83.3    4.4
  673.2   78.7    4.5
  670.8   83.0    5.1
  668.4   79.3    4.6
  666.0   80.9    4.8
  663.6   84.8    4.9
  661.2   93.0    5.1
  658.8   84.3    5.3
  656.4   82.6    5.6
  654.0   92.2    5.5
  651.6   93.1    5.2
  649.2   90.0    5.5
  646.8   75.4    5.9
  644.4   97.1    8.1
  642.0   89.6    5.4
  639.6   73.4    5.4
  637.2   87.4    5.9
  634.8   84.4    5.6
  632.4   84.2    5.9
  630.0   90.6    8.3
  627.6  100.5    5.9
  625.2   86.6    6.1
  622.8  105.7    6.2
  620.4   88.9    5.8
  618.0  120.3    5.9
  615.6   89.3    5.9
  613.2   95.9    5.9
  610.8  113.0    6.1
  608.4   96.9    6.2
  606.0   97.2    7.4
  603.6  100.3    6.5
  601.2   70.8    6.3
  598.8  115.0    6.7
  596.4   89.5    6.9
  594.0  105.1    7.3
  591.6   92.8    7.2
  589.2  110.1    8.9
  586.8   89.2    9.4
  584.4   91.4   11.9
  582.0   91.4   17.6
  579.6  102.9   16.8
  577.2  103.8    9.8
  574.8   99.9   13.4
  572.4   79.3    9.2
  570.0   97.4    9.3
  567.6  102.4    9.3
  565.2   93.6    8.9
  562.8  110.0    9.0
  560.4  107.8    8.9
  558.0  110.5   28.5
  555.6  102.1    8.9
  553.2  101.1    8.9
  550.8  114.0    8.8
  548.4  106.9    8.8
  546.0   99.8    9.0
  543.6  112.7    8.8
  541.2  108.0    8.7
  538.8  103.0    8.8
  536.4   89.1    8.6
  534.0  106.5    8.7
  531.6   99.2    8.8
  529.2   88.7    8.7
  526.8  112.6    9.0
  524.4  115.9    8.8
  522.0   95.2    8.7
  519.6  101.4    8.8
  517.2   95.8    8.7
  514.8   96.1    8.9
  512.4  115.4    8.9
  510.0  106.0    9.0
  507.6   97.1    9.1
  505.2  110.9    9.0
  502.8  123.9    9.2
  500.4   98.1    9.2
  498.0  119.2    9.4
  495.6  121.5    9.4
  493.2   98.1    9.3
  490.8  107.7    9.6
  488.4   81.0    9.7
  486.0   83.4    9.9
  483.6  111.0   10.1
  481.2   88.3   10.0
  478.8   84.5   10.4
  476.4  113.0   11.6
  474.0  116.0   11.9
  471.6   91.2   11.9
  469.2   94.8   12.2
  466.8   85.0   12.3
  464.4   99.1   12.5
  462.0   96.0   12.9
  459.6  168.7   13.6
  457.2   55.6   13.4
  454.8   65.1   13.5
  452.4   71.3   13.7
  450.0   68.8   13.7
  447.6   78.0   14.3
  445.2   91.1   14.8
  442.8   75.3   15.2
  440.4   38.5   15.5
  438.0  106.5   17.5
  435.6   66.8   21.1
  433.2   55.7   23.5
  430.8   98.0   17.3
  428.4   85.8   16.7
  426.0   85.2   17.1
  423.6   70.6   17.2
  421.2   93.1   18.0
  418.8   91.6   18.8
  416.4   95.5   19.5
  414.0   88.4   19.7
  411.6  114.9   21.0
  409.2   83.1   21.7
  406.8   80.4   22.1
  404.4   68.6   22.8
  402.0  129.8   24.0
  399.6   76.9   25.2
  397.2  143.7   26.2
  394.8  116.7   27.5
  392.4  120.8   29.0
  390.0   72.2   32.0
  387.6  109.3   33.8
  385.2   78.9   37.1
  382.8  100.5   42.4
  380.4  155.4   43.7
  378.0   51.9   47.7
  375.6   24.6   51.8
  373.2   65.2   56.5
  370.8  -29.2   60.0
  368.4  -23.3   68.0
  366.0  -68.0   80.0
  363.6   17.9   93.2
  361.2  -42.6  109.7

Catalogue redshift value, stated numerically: 0.232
